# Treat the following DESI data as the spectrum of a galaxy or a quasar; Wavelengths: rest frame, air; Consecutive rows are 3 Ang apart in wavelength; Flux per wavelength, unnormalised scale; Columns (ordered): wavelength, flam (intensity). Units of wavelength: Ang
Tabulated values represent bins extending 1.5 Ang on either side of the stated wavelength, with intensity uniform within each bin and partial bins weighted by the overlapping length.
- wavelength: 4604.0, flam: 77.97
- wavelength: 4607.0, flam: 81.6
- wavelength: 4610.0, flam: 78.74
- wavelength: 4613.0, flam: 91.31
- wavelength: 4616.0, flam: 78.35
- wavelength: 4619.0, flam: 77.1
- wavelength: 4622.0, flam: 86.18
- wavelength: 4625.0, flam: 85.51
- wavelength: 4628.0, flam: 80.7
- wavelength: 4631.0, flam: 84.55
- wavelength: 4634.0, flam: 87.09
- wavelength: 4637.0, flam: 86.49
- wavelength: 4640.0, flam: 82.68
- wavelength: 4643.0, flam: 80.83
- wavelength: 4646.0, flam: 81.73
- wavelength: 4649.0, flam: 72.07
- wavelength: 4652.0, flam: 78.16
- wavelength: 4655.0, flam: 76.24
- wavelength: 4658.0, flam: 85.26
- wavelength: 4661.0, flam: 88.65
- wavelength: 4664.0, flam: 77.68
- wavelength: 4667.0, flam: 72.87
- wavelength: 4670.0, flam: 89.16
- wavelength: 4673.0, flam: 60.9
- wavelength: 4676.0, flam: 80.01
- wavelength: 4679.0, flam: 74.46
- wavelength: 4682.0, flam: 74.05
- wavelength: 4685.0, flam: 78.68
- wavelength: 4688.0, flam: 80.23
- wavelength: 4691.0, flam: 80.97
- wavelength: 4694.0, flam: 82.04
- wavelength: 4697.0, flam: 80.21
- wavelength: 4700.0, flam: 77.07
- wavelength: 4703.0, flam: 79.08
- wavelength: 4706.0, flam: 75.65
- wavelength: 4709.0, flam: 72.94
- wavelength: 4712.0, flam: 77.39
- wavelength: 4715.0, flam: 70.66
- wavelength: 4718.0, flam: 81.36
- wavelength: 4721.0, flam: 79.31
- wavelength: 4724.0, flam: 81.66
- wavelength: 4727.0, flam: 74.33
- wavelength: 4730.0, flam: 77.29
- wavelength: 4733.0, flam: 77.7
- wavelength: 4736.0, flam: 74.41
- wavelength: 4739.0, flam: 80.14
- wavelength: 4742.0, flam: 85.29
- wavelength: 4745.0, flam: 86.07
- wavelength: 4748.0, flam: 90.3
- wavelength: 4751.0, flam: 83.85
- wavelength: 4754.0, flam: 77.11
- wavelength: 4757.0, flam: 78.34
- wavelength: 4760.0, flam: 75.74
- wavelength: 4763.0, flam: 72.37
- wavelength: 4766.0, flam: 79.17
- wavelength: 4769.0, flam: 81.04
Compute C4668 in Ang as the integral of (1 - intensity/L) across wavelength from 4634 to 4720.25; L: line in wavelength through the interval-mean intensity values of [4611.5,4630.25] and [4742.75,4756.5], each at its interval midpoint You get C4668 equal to 5.1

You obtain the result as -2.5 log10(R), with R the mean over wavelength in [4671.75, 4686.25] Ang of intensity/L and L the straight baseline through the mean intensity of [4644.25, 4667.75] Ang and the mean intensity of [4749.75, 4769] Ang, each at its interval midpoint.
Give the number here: 0.07 mag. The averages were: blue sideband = 79.3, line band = 73.8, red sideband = 77.9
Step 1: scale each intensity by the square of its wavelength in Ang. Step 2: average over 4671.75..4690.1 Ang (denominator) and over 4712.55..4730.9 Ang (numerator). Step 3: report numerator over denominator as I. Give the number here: 1.0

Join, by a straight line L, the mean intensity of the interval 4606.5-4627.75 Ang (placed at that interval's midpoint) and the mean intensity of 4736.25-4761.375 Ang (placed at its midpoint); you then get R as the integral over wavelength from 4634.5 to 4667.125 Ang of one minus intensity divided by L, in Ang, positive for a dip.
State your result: 0.6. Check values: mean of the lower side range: 82.6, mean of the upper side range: 81.8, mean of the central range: 80.8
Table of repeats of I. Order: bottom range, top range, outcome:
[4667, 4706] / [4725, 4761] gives 1.06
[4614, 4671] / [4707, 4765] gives 1.00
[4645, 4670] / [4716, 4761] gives 1.04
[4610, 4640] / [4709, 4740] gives 0.96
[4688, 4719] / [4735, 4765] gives 1.05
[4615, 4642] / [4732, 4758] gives 1.03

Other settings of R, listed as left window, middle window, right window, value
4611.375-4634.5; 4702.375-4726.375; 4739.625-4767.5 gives 1.36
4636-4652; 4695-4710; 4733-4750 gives 0.83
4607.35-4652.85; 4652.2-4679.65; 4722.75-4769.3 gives 0.98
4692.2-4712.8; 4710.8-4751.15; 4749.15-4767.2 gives -1.02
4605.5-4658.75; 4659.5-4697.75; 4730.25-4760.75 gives 1.43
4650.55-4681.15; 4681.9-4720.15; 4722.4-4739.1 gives -0.05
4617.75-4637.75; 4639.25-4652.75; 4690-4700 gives 0.66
